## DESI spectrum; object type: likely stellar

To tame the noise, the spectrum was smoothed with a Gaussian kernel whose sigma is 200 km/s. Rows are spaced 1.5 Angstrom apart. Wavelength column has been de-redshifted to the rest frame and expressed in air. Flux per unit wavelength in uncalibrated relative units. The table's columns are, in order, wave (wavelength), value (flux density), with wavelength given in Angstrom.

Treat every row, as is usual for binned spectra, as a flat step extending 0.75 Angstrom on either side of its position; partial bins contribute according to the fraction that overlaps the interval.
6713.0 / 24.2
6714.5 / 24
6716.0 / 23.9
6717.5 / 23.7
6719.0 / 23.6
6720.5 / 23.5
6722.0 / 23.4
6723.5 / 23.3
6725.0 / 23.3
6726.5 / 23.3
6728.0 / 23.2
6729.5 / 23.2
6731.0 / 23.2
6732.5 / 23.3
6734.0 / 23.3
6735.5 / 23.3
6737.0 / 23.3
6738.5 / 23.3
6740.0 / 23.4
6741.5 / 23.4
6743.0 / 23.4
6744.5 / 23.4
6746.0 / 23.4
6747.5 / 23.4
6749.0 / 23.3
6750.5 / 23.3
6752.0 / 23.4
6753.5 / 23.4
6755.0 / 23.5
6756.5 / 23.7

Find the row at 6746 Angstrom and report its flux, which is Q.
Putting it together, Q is 23.4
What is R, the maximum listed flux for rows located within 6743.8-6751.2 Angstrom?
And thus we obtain 23.4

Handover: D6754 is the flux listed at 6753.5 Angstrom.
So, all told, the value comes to 23.4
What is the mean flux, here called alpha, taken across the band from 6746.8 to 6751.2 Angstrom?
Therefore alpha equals 23.3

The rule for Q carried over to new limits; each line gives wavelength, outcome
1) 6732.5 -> 23.3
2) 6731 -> 23.2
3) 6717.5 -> 23.7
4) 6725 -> 23.3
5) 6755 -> 23.5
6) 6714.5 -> 24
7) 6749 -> 23.3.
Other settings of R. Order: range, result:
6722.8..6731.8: 23.3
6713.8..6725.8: 24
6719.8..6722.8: 23.5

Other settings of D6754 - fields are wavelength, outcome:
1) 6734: 23.3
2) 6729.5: 23.2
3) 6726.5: 23.3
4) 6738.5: 23.3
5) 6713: 24.2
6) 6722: 23.4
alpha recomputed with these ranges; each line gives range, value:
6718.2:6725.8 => 23.4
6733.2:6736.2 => 23.3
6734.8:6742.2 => 23.3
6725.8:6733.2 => 23.2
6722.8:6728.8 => 23.3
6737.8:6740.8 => 23.4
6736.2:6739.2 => 23.3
